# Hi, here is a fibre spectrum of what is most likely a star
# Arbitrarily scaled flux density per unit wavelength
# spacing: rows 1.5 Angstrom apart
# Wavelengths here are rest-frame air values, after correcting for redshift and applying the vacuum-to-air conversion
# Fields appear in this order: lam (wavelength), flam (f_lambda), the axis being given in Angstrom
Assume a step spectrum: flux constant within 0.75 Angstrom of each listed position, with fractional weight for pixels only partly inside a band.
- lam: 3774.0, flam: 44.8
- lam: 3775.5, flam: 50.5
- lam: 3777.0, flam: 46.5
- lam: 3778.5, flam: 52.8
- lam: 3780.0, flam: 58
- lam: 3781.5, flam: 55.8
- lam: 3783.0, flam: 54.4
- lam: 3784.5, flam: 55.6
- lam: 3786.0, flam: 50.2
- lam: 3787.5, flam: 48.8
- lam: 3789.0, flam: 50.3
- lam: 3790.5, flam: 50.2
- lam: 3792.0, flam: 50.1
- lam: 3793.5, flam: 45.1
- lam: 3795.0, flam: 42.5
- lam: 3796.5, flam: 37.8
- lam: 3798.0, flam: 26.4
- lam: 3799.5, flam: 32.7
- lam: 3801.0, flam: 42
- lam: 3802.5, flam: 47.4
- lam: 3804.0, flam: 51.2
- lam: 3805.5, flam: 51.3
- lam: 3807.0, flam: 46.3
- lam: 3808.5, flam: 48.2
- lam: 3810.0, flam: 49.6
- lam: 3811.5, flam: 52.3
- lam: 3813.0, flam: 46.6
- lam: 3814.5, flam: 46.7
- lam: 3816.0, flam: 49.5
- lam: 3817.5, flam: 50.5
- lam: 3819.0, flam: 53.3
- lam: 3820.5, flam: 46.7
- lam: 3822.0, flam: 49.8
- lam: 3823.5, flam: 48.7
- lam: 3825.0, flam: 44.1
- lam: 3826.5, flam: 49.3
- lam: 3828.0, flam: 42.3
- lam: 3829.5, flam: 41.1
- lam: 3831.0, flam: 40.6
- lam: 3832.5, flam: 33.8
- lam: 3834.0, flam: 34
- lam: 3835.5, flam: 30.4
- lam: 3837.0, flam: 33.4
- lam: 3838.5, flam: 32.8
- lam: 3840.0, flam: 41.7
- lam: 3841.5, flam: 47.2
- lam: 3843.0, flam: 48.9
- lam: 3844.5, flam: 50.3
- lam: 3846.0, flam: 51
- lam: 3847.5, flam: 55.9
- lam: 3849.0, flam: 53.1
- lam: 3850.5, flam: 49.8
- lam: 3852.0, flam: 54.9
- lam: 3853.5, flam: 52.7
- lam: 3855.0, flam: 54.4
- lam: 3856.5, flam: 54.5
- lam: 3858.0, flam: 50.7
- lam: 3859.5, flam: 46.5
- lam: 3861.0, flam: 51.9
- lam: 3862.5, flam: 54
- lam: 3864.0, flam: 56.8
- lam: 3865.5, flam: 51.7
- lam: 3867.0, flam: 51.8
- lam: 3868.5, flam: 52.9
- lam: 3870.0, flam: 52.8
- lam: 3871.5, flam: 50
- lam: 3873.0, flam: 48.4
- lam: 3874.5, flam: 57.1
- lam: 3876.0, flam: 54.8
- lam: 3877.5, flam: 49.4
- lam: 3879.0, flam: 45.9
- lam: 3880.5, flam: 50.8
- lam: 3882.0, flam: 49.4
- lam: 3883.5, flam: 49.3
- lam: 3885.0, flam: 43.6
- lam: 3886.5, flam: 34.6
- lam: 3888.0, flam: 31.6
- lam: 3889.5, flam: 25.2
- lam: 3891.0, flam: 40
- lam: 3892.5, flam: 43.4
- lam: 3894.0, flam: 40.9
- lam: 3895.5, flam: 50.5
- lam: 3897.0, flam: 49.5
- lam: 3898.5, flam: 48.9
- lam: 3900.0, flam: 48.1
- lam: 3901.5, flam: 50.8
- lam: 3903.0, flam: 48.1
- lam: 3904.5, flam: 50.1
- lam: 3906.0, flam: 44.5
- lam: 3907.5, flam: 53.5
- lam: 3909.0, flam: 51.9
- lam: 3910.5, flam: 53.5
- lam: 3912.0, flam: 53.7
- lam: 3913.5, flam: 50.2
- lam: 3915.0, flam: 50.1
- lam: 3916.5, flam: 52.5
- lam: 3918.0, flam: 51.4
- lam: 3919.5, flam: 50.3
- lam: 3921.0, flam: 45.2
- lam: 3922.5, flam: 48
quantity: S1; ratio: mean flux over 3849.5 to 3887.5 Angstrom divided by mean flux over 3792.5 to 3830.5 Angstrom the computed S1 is 1.11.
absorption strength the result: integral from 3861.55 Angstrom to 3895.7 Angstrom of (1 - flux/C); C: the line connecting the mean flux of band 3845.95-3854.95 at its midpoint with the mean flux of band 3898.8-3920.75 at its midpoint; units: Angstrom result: 3.1 Angstrom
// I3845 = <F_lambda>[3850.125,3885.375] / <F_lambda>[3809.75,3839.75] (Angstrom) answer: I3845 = 1.18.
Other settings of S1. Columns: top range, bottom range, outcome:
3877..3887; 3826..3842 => 1.20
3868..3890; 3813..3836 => 1.05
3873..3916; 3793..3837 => 1.07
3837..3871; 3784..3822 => 1.07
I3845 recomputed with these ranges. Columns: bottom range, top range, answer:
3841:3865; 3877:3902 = 0.85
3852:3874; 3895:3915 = 0.96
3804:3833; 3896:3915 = 1.07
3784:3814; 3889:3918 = 1.04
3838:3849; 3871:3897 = 0.95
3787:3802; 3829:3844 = 0.91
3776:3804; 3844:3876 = 1.11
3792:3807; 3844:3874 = 1.23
